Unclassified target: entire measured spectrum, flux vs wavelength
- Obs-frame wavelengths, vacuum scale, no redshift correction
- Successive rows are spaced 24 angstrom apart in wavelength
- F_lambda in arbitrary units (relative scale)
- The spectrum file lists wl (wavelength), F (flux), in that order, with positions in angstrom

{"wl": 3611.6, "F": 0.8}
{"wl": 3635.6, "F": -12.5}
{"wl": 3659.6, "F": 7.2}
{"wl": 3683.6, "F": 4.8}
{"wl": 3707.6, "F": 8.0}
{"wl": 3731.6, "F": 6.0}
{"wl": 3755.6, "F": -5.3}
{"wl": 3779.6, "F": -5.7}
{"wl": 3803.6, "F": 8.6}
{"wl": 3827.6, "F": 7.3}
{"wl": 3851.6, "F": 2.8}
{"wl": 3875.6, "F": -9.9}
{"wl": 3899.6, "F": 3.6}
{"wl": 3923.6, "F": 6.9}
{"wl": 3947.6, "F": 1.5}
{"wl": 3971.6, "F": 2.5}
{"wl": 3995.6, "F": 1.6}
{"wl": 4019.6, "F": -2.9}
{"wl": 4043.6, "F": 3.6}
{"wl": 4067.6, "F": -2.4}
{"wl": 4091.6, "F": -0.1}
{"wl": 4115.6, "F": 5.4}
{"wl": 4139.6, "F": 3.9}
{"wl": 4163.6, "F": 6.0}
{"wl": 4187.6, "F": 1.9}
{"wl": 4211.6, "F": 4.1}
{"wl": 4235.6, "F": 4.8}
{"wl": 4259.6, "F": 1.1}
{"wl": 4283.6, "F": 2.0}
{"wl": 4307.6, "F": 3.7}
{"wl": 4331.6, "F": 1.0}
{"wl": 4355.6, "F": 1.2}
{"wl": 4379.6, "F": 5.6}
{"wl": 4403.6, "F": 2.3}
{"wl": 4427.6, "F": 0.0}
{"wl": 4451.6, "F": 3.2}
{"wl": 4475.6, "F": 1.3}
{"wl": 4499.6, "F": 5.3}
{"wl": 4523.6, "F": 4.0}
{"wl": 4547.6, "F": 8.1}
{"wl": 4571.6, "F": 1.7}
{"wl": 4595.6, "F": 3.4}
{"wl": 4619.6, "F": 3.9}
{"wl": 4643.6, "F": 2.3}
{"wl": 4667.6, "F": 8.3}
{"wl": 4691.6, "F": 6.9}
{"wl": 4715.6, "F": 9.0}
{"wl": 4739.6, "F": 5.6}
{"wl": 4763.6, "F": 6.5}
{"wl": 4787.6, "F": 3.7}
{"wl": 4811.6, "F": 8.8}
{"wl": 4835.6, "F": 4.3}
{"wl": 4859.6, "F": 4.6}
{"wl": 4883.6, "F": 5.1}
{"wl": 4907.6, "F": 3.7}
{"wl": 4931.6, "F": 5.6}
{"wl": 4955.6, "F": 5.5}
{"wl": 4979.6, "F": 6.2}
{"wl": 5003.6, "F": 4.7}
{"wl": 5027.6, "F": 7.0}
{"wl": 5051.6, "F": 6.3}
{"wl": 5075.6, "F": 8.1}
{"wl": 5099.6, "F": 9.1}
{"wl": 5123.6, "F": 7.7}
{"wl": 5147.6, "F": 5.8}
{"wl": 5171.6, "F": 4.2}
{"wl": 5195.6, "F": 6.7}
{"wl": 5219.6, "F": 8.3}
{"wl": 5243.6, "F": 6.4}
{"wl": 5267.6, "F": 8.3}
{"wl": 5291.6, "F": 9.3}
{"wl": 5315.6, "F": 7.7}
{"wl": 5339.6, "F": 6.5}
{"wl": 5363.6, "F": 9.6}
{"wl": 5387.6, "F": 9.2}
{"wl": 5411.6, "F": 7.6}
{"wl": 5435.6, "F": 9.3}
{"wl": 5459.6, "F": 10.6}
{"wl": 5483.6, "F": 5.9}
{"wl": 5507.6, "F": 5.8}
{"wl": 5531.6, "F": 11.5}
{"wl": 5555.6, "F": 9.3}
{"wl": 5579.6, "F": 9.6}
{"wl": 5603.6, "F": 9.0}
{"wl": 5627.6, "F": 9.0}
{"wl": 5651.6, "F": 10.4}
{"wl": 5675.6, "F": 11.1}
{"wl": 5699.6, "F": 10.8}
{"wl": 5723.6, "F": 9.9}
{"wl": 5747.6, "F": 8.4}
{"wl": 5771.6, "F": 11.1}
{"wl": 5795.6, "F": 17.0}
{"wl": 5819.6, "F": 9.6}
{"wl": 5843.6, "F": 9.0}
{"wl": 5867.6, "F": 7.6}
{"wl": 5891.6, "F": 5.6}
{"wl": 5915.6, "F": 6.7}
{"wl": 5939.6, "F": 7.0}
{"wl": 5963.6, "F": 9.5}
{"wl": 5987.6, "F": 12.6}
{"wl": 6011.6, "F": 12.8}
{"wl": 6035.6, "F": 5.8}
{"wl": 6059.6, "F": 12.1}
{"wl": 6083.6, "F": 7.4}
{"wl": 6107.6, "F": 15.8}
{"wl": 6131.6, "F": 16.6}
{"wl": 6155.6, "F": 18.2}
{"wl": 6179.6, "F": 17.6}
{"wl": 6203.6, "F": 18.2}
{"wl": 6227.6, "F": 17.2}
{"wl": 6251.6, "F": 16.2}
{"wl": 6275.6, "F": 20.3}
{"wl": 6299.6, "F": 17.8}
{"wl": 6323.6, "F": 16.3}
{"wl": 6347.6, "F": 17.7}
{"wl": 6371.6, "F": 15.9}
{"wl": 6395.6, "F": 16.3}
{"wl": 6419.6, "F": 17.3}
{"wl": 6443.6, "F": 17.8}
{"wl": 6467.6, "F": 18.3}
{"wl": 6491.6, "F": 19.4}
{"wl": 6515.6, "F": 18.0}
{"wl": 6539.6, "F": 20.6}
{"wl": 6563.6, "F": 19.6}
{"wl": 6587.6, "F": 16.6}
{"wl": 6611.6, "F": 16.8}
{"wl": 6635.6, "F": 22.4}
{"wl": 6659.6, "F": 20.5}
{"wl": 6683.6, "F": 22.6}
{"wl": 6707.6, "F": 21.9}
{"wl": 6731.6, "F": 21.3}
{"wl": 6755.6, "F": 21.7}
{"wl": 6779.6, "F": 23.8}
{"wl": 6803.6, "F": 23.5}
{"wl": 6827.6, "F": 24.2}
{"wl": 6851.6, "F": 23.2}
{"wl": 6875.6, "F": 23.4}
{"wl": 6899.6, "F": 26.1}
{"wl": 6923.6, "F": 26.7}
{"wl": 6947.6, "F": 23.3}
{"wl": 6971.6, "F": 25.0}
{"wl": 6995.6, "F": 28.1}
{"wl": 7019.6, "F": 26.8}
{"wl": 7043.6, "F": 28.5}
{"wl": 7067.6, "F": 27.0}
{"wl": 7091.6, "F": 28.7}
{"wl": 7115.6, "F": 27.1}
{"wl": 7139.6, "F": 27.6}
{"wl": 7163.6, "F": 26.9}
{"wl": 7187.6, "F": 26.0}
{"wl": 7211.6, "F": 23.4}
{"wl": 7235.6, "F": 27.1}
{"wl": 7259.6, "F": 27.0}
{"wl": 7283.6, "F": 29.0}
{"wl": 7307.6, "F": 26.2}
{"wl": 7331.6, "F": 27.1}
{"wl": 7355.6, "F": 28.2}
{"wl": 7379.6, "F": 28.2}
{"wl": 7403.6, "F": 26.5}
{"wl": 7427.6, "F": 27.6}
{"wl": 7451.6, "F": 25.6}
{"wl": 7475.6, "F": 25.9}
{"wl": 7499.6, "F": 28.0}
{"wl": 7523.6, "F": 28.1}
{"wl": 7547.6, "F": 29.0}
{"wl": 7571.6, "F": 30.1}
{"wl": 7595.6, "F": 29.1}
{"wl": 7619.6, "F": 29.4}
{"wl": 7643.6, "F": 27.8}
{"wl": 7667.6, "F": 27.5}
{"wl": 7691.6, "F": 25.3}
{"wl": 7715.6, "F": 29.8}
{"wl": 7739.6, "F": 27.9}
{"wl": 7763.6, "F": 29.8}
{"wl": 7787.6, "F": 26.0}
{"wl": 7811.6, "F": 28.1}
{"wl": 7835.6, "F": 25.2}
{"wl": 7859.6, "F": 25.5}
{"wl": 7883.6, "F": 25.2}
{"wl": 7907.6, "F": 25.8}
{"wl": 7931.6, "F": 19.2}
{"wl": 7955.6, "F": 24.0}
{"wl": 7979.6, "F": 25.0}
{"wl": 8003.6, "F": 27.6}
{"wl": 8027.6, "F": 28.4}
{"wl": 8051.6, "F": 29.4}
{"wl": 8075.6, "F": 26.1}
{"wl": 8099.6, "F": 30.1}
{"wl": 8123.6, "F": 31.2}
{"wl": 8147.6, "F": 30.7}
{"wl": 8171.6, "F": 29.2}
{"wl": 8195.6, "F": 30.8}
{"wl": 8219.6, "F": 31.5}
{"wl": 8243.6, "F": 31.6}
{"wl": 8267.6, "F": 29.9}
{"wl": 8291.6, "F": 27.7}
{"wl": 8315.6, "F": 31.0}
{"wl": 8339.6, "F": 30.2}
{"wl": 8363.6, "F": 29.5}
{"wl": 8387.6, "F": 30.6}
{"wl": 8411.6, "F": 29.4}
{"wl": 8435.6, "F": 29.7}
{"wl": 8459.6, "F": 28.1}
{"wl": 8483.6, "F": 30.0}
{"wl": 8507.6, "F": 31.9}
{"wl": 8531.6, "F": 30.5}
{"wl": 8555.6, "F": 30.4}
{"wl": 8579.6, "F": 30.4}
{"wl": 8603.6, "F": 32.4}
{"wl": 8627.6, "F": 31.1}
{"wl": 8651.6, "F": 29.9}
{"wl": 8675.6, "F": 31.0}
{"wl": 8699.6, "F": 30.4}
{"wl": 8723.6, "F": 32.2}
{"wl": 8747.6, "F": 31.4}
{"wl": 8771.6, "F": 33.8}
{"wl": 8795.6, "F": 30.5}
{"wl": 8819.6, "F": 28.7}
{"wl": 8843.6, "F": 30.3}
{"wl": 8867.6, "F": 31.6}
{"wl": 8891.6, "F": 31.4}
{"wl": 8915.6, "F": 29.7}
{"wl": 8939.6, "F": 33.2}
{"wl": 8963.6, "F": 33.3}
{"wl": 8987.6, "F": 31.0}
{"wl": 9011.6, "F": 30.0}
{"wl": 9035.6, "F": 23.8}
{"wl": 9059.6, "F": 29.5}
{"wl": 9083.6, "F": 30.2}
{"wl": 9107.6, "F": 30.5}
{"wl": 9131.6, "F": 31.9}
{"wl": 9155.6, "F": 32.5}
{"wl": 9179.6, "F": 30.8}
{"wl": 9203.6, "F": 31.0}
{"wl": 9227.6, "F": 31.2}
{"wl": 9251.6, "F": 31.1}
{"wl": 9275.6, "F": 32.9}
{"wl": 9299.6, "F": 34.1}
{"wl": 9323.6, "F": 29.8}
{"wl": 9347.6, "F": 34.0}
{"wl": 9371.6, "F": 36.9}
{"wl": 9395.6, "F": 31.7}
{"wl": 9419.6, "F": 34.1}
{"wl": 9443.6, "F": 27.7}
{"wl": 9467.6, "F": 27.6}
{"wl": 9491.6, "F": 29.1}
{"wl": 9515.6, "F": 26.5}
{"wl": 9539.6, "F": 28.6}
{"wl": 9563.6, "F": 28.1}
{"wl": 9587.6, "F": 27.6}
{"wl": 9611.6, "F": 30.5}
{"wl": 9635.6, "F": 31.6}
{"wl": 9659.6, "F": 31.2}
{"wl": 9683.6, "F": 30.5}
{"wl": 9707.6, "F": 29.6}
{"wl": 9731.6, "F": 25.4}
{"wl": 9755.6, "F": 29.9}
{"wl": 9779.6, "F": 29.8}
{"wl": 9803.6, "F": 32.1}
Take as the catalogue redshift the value 0.53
